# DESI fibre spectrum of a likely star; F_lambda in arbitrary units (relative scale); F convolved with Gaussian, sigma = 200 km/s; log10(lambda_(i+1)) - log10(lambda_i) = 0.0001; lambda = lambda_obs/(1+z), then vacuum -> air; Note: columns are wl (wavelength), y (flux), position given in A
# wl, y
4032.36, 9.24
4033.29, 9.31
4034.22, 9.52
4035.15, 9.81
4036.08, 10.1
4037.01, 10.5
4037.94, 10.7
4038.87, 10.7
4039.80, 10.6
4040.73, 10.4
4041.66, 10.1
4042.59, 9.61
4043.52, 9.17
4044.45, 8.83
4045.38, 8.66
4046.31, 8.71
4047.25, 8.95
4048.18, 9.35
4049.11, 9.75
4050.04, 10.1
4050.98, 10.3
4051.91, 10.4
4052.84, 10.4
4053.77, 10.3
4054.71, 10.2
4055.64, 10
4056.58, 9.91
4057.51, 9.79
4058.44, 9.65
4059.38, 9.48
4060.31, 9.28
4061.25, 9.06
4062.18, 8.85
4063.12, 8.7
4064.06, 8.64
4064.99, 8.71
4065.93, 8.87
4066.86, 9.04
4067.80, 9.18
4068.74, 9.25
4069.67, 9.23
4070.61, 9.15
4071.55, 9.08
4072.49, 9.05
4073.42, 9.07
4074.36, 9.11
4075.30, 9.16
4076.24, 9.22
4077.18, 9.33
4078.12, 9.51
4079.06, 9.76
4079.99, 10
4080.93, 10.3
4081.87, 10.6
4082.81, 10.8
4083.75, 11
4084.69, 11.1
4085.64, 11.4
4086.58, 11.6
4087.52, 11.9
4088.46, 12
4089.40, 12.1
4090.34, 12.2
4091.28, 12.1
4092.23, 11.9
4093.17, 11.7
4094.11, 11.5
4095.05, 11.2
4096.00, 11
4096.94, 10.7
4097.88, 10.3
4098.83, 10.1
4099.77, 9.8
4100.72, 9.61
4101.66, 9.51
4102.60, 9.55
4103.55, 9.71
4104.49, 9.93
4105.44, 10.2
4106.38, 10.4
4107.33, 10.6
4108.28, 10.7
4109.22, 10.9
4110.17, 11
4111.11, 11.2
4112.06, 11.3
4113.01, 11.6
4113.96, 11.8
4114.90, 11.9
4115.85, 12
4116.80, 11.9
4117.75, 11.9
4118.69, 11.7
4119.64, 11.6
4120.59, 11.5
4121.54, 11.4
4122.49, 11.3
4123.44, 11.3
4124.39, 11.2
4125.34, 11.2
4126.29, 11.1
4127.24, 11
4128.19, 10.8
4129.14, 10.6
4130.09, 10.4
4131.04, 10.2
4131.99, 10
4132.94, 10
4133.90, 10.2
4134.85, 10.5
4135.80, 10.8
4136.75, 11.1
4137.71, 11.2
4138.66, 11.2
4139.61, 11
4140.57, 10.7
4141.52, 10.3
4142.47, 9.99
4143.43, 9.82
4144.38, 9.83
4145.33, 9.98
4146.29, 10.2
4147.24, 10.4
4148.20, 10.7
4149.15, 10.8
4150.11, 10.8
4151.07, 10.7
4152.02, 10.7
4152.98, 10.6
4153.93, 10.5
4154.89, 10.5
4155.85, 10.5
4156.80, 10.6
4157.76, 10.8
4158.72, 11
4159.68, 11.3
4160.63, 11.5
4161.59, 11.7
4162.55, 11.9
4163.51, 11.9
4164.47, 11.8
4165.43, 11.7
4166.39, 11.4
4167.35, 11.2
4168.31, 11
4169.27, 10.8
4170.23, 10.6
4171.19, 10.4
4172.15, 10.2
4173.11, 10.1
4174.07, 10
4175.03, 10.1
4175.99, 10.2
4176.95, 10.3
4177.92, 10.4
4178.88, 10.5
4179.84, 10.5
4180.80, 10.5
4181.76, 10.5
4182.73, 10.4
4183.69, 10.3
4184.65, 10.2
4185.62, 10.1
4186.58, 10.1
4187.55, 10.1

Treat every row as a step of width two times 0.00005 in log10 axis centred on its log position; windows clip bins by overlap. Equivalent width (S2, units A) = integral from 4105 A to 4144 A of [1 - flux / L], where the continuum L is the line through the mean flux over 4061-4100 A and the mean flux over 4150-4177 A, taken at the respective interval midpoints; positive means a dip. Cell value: -1.5 A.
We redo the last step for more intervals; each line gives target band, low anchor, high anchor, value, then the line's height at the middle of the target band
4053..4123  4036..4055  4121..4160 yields -1.05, 10.2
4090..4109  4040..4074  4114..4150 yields -0.72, 10.2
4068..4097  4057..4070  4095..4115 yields -2.08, 9.78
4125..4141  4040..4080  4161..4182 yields -0.57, 10.3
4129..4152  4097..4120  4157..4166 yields 1.49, 11.2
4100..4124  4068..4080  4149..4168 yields -2.07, 10.1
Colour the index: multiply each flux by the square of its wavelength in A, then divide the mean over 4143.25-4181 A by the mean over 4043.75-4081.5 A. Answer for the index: 1.20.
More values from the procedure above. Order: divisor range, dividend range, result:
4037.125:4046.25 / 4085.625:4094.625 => 1.24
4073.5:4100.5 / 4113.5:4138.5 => 1.05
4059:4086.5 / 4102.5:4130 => 1.19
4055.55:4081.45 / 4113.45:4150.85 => 1.21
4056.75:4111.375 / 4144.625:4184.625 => 1.10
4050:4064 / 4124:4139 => 1.14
